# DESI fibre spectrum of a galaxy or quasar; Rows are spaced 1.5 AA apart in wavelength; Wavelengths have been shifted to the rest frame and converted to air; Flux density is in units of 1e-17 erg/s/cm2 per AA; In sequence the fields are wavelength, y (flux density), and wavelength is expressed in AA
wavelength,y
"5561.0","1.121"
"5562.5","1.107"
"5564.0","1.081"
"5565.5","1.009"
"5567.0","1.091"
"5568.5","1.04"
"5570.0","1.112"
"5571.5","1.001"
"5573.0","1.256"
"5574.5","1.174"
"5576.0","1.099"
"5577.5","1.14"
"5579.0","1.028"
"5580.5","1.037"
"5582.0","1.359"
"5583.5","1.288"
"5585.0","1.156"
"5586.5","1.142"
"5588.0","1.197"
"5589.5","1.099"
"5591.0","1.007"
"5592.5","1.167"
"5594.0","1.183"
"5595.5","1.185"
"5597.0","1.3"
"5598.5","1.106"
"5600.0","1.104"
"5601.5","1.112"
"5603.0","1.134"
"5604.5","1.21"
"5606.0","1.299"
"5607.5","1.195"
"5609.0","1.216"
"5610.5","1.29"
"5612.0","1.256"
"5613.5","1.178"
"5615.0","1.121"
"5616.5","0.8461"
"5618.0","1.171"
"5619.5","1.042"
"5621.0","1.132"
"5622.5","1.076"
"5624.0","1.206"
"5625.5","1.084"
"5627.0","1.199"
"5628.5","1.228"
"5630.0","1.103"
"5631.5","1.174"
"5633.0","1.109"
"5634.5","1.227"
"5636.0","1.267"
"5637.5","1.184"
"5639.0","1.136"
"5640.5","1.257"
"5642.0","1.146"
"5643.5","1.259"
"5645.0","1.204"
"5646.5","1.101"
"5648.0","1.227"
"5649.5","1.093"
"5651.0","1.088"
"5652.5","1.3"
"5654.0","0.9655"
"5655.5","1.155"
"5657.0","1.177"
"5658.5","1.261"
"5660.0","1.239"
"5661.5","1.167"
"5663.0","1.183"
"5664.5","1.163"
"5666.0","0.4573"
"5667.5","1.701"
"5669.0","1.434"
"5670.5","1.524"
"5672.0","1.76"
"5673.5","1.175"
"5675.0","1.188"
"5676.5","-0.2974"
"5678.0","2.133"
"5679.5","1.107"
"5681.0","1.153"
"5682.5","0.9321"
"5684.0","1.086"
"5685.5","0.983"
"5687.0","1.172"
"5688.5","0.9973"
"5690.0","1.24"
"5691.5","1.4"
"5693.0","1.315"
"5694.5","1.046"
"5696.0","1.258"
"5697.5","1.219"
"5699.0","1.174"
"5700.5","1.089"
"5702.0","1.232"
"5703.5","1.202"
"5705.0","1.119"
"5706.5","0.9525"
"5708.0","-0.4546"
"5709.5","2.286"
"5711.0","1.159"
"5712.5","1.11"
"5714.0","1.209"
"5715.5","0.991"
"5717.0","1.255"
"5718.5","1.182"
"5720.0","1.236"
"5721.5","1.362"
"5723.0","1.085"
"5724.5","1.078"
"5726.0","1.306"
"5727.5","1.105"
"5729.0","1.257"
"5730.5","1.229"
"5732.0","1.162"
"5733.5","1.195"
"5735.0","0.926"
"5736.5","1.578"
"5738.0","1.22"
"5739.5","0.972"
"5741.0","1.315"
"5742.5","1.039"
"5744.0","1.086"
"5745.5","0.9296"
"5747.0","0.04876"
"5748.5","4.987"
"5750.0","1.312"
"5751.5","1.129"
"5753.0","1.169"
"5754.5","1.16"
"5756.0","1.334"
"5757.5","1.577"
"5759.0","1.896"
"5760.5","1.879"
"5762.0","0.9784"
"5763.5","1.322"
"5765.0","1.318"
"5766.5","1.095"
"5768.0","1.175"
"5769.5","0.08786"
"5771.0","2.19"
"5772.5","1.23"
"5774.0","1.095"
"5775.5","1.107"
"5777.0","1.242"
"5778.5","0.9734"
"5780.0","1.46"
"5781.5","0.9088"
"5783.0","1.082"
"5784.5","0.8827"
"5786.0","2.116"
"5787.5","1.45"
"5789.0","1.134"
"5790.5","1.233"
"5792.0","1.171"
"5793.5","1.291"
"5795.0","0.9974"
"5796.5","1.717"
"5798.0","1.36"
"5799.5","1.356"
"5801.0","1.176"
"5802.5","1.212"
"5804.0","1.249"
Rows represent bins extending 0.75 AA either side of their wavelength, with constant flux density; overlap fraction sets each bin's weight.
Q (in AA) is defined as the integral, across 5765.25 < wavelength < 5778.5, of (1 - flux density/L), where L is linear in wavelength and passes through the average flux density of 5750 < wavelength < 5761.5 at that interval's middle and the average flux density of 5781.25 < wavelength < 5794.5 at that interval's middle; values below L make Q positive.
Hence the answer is 1.9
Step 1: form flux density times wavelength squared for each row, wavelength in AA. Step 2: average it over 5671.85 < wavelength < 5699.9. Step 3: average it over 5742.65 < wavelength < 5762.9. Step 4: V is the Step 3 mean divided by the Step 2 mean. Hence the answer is 1.3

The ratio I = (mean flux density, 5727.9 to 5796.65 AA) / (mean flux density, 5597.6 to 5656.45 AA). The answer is 1.11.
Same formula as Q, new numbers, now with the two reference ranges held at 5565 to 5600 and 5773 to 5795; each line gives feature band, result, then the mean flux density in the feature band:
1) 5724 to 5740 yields 0.10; 1.19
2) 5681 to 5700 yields 0.47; 1.15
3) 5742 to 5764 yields -4.71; 1.46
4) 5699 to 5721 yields 1.32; 1.12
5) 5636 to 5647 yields -0.29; 1.19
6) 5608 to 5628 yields 0.18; 1.14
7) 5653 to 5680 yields -0.57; 1.2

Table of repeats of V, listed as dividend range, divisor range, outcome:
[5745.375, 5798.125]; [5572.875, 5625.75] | 1.23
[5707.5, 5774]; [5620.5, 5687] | 1.12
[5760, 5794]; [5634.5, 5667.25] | 1.11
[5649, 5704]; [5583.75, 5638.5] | 1.04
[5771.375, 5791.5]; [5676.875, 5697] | 1.08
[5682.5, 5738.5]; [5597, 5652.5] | 1.03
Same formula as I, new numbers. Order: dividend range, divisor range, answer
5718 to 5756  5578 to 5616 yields 1.10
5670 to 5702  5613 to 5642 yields 1.03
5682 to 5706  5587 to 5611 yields 0.98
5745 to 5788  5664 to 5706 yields 1.15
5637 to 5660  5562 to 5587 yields 1.04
